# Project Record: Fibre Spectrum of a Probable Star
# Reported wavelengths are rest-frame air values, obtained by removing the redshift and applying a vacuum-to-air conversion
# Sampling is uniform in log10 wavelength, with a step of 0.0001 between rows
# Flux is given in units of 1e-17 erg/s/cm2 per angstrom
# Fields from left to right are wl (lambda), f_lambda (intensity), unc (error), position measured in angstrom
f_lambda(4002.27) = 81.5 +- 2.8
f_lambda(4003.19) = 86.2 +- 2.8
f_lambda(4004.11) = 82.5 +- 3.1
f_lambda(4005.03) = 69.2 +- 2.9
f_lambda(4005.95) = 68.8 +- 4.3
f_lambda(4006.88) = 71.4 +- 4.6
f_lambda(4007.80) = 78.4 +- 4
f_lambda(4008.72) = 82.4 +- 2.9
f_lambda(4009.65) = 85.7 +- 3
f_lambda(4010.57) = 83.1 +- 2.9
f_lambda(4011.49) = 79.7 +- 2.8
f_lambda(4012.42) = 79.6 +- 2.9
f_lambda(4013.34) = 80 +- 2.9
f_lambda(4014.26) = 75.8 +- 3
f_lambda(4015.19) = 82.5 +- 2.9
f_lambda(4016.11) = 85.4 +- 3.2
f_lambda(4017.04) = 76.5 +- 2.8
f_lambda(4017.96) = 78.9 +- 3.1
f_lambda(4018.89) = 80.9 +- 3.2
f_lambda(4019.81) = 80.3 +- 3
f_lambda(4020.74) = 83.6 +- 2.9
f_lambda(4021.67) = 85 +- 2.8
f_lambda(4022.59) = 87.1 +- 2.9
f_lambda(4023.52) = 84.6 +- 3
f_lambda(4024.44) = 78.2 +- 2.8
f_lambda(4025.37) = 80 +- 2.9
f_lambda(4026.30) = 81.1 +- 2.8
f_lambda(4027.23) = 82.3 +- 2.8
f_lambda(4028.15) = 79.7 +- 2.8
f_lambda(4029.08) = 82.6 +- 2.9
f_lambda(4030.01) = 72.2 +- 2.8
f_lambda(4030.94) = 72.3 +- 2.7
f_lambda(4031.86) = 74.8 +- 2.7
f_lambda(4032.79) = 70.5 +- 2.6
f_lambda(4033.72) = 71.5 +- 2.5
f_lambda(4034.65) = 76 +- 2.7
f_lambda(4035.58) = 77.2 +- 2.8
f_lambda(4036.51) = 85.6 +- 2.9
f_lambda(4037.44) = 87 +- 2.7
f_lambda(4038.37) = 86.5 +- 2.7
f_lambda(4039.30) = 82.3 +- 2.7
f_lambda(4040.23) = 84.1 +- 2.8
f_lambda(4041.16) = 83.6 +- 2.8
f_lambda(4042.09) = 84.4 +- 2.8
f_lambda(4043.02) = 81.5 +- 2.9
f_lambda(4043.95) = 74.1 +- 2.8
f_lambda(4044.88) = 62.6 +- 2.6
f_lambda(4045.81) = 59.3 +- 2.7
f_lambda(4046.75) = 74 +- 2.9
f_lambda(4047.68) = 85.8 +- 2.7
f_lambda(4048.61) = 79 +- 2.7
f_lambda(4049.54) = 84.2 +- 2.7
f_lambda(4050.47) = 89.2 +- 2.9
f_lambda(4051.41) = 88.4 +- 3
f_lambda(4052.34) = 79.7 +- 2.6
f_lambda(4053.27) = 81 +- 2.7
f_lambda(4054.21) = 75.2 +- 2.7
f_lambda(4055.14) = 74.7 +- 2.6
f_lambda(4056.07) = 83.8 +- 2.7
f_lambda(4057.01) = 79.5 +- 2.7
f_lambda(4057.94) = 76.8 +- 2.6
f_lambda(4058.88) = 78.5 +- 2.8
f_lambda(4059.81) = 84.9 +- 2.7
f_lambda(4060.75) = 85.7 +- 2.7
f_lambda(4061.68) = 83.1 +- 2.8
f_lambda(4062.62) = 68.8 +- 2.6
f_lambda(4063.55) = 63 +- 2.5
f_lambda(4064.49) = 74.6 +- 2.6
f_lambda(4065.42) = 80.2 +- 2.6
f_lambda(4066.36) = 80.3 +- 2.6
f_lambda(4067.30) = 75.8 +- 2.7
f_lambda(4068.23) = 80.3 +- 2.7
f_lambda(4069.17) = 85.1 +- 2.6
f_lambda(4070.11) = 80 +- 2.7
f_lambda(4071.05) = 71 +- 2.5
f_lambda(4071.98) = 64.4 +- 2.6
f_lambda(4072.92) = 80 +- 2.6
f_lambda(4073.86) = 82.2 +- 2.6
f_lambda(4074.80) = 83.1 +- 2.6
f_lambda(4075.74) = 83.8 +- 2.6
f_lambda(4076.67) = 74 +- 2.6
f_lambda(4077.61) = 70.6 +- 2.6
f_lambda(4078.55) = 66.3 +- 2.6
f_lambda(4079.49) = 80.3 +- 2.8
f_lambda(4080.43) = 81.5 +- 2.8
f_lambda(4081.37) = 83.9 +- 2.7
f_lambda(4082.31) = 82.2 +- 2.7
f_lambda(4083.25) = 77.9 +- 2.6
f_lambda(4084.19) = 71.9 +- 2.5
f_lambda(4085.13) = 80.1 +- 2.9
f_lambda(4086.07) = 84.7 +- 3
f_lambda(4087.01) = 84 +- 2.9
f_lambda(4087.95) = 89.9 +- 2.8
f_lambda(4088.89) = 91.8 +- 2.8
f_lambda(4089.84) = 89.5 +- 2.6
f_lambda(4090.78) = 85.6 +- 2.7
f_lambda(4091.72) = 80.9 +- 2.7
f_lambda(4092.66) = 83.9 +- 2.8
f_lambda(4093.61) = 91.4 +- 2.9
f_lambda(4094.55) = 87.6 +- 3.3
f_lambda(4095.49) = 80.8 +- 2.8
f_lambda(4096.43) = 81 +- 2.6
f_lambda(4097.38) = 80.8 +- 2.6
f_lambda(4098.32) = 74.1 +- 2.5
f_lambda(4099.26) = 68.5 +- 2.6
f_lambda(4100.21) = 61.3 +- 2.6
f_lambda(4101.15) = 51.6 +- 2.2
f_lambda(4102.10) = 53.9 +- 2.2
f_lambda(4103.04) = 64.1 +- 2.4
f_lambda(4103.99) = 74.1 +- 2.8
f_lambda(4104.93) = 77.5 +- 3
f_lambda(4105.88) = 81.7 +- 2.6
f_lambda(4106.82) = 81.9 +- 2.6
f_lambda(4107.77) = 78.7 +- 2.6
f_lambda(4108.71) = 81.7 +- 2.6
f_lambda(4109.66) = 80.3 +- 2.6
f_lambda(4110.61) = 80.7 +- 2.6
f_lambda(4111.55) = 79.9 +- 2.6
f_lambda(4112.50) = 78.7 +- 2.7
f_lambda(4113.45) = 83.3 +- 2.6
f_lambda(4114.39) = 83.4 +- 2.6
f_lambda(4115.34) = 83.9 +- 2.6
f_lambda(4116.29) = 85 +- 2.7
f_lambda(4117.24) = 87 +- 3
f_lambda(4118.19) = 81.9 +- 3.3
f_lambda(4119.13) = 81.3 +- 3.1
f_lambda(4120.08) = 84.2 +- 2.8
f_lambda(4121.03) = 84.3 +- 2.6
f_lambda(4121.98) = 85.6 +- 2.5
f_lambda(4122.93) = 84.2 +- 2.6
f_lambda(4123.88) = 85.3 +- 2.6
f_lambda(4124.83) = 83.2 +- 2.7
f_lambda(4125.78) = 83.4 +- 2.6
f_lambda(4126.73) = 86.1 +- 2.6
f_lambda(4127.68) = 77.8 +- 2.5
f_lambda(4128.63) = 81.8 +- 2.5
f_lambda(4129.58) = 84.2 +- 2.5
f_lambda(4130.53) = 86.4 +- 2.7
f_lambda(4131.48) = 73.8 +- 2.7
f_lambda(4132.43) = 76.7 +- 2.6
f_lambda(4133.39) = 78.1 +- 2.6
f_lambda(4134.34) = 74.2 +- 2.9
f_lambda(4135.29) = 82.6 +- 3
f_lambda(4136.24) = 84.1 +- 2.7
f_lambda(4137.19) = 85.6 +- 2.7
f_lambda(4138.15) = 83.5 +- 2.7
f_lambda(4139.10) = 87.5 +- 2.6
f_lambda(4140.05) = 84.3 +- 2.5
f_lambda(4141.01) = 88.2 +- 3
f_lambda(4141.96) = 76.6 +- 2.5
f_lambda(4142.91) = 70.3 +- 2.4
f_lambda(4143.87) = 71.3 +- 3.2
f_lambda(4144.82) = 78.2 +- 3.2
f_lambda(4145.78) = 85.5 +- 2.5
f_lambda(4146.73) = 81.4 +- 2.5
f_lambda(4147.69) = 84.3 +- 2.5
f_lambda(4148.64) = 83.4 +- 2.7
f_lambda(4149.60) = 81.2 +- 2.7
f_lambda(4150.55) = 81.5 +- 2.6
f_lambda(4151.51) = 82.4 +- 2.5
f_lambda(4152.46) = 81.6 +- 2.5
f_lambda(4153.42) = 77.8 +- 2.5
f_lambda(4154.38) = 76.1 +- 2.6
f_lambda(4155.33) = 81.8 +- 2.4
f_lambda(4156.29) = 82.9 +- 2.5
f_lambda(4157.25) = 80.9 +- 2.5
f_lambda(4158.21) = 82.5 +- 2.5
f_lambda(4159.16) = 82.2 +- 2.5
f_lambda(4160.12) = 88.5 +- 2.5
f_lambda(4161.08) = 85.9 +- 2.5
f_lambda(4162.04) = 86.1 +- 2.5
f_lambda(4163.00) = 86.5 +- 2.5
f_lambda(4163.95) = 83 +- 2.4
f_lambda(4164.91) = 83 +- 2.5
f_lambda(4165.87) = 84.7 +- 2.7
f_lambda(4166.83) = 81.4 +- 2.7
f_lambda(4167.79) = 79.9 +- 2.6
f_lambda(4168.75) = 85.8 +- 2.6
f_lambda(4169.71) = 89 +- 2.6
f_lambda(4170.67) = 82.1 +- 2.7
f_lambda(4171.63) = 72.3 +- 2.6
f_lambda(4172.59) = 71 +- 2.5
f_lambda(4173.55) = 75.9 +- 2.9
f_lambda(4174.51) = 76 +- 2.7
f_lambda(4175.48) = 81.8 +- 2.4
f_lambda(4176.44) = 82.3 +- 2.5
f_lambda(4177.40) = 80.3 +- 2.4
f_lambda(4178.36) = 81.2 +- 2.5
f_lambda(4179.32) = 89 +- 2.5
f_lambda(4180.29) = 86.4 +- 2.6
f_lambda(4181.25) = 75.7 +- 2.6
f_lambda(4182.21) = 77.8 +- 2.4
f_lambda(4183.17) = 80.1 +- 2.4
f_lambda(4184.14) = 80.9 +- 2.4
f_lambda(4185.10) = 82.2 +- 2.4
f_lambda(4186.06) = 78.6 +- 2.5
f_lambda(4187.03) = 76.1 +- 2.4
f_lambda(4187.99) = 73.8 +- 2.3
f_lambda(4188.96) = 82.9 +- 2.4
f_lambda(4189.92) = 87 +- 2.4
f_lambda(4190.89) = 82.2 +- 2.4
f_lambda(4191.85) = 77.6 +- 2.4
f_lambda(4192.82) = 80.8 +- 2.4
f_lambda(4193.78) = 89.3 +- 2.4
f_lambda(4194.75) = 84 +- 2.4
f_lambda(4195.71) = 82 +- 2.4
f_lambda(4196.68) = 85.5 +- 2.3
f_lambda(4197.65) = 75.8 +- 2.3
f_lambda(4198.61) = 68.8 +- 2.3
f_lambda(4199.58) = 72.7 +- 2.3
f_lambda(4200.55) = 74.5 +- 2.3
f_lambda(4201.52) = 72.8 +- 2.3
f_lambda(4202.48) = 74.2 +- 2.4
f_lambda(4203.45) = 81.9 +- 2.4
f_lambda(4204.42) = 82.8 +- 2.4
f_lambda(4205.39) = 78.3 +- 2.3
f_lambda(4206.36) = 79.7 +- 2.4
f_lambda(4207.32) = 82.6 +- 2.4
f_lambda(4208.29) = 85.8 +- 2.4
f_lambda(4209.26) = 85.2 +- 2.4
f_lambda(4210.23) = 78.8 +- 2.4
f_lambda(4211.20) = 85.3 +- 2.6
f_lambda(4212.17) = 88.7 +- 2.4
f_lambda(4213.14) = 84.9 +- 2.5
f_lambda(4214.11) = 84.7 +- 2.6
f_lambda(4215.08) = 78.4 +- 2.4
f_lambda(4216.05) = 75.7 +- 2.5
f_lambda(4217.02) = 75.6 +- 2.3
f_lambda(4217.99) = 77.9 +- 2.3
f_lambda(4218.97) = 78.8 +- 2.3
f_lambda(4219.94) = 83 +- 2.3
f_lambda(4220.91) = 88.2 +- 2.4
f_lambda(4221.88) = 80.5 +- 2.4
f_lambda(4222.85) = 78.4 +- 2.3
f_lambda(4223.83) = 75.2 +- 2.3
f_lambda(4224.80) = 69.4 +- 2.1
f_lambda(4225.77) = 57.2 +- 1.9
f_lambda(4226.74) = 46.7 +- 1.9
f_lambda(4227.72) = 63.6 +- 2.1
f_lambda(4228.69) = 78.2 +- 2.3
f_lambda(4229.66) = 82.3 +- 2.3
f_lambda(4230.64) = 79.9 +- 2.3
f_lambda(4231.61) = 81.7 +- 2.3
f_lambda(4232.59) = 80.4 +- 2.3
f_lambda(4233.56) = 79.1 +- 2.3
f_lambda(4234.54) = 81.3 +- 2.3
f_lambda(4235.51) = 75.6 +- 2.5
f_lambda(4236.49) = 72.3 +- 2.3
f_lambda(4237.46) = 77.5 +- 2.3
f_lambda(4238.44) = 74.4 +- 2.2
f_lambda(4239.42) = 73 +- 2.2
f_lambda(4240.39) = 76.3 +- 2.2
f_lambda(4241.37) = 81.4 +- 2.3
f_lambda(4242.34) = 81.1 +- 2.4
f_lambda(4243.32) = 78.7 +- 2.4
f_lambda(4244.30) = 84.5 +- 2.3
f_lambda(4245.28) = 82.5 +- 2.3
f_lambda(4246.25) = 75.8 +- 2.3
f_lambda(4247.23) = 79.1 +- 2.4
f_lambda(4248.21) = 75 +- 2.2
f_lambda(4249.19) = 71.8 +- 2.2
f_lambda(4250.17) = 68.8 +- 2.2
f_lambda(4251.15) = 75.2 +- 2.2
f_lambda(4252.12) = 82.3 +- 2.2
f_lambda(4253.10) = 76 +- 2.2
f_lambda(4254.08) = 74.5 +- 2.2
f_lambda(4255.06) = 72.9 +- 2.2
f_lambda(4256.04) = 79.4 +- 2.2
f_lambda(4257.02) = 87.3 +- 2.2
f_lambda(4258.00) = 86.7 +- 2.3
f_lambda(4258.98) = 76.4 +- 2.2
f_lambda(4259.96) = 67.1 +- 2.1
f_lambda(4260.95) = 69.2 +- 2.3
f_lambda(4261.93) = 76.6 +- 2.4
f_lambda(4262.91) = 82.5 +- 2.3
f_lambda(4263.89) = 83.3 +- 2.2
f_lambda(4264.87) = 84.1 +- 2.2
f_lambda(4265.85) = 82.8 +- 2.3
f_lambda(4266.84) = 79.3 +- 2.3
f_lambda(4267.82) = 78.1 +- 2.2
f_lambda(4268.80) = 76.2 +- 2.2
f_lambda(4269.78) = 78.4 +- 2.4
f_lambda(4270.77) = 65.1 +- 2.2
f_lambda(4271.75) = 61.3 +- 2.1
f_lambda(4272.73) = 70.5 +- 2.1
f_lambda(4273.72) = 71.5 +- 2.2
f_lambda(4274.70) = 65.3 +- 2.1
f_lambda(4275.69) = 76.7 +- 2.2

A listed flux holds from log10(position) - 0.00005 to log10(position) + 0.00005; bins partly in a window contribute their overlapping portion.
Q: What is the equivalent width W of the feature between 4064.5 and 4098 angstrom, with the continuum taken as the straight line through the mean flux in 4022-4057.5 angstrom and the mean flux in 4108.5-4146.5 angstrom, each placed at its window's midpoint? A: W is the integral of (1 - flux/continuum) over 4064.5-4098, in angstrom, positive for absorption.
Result 0.0 angstrom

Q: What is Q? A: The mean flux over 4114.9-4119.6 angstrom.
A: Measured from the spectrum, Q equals 83.9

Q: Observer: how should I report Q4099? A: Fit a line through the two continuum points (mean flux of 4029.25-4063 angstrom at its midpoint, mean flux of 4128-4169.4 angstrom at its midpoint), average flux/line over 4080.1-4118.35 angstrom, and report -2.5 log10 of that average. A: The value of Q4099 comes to 0.01 mag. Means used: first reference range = 78.9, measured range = 79.5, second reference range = 81.8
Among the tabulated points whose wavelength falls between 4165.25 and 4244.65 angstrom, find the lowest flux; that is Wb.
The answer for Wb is 46.7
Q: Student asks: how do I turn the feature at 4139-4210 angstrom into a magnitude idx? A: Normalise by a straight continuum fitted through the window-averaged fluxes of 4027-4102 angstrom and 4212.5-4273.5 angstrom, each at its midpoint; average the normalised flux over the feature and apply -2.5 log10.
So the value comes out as -0.05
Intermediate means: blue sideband 78.6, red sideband 76.7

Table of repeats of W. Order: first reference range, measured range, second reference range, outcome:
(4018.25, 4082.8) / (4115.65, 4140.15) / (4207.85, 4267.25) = -1.3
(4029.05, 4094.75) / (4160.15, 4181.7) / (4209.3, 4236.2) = -1.1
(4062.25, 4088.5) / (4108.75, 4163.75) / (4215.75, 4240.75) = -3.7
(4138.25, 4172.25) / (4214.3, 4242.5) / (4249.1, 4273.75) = 0.7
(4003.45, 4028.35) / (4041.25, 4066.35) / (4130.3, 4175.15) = 0.7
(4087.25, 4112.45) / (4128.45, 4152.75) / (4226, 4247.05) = -1.1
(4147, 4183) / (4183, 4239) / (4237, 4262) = 0.5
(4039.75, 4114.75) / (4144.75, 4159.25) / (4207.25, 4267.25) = -0.6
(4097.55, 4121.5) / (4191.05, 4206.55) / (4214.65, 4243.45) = -0.5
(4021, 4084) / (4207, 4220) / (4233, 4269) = -0.6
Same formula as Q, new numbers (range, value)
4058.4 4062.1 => 83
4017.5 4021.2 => 80.9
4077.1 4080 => 72.5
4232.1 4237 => 77.8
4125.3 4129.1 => 82.3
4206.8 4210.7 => 83.2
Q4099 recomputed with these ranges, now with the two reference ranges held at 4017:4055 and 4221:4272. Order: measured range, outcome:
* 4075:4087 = 0.01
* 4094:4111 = 0.06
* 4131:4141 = -0.05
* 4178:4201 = -0.04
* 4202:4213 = -0.07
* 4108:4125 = -0.06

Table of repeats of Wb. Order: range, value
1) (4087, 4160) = 51.6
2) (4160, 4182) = 71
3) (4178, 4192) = 73.8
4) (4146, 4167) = 76.1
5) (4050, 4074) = 63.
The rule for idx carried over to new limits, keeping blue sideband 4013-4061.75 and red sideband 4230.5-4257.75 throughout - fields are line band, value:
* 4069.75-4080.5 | 0.05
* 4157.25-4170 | -0.08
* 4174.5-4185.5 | -0.04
